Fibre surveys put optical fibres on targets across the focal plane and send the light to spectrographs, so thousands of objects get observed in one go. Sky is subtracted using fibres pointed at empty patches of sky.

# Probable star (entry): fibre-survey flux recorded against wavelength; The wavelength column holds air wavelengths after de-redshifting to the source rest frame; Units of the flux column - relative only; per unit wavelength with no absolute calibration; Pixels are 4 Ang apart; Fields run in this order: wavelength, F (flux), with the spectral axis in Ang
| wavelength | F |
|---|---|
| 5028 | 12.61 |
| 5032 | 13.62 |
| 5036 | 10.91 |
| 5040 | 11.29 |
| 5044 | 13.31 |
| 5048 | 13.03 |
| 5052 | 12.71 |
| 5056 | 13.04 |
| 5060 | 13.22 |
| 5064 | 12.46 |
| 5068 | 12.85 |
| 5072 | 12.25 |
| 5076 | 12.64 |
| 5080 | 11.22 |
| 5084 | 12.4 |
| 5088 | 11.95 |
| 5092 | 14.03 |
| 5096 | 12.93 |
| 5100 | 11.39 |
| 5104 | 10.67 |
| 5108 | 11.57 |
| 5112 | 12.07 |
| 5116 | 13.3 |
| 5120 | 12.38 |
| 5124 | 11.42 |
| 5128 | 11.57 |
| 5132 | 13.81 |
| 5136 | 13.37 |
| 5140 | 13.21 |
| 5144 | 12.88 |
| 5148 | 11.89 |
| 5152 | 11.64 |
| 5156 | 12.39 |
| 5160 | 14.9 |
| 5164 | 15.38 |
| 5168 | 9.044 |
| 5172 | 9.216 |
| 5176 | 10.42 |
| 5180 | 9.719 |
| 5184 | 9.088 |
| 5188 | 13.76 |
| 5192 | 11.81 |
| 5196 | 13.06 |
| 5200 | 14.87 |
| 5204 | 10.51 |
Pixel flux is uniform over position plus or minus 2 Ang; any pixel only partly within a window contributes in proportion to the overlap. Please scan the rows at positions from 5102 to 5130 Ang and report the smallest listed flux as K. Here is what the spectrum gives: 10.67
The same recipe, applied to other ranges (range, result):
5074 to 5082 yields 11.22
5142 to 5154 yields 11.64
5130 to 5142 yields 13.21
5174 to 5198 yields 9.088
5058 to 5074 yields 12.25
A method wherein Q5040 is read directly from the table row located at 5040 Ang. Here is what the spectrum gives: 11.29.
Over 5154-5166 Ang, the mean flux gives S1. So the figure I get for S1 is 14.2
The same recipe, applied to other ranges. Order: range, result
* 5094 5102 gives 12.2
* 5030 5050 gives 12.4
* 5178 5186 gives 9.4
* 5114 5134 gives 12.5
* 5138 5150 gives 12.7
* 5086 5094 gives 13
